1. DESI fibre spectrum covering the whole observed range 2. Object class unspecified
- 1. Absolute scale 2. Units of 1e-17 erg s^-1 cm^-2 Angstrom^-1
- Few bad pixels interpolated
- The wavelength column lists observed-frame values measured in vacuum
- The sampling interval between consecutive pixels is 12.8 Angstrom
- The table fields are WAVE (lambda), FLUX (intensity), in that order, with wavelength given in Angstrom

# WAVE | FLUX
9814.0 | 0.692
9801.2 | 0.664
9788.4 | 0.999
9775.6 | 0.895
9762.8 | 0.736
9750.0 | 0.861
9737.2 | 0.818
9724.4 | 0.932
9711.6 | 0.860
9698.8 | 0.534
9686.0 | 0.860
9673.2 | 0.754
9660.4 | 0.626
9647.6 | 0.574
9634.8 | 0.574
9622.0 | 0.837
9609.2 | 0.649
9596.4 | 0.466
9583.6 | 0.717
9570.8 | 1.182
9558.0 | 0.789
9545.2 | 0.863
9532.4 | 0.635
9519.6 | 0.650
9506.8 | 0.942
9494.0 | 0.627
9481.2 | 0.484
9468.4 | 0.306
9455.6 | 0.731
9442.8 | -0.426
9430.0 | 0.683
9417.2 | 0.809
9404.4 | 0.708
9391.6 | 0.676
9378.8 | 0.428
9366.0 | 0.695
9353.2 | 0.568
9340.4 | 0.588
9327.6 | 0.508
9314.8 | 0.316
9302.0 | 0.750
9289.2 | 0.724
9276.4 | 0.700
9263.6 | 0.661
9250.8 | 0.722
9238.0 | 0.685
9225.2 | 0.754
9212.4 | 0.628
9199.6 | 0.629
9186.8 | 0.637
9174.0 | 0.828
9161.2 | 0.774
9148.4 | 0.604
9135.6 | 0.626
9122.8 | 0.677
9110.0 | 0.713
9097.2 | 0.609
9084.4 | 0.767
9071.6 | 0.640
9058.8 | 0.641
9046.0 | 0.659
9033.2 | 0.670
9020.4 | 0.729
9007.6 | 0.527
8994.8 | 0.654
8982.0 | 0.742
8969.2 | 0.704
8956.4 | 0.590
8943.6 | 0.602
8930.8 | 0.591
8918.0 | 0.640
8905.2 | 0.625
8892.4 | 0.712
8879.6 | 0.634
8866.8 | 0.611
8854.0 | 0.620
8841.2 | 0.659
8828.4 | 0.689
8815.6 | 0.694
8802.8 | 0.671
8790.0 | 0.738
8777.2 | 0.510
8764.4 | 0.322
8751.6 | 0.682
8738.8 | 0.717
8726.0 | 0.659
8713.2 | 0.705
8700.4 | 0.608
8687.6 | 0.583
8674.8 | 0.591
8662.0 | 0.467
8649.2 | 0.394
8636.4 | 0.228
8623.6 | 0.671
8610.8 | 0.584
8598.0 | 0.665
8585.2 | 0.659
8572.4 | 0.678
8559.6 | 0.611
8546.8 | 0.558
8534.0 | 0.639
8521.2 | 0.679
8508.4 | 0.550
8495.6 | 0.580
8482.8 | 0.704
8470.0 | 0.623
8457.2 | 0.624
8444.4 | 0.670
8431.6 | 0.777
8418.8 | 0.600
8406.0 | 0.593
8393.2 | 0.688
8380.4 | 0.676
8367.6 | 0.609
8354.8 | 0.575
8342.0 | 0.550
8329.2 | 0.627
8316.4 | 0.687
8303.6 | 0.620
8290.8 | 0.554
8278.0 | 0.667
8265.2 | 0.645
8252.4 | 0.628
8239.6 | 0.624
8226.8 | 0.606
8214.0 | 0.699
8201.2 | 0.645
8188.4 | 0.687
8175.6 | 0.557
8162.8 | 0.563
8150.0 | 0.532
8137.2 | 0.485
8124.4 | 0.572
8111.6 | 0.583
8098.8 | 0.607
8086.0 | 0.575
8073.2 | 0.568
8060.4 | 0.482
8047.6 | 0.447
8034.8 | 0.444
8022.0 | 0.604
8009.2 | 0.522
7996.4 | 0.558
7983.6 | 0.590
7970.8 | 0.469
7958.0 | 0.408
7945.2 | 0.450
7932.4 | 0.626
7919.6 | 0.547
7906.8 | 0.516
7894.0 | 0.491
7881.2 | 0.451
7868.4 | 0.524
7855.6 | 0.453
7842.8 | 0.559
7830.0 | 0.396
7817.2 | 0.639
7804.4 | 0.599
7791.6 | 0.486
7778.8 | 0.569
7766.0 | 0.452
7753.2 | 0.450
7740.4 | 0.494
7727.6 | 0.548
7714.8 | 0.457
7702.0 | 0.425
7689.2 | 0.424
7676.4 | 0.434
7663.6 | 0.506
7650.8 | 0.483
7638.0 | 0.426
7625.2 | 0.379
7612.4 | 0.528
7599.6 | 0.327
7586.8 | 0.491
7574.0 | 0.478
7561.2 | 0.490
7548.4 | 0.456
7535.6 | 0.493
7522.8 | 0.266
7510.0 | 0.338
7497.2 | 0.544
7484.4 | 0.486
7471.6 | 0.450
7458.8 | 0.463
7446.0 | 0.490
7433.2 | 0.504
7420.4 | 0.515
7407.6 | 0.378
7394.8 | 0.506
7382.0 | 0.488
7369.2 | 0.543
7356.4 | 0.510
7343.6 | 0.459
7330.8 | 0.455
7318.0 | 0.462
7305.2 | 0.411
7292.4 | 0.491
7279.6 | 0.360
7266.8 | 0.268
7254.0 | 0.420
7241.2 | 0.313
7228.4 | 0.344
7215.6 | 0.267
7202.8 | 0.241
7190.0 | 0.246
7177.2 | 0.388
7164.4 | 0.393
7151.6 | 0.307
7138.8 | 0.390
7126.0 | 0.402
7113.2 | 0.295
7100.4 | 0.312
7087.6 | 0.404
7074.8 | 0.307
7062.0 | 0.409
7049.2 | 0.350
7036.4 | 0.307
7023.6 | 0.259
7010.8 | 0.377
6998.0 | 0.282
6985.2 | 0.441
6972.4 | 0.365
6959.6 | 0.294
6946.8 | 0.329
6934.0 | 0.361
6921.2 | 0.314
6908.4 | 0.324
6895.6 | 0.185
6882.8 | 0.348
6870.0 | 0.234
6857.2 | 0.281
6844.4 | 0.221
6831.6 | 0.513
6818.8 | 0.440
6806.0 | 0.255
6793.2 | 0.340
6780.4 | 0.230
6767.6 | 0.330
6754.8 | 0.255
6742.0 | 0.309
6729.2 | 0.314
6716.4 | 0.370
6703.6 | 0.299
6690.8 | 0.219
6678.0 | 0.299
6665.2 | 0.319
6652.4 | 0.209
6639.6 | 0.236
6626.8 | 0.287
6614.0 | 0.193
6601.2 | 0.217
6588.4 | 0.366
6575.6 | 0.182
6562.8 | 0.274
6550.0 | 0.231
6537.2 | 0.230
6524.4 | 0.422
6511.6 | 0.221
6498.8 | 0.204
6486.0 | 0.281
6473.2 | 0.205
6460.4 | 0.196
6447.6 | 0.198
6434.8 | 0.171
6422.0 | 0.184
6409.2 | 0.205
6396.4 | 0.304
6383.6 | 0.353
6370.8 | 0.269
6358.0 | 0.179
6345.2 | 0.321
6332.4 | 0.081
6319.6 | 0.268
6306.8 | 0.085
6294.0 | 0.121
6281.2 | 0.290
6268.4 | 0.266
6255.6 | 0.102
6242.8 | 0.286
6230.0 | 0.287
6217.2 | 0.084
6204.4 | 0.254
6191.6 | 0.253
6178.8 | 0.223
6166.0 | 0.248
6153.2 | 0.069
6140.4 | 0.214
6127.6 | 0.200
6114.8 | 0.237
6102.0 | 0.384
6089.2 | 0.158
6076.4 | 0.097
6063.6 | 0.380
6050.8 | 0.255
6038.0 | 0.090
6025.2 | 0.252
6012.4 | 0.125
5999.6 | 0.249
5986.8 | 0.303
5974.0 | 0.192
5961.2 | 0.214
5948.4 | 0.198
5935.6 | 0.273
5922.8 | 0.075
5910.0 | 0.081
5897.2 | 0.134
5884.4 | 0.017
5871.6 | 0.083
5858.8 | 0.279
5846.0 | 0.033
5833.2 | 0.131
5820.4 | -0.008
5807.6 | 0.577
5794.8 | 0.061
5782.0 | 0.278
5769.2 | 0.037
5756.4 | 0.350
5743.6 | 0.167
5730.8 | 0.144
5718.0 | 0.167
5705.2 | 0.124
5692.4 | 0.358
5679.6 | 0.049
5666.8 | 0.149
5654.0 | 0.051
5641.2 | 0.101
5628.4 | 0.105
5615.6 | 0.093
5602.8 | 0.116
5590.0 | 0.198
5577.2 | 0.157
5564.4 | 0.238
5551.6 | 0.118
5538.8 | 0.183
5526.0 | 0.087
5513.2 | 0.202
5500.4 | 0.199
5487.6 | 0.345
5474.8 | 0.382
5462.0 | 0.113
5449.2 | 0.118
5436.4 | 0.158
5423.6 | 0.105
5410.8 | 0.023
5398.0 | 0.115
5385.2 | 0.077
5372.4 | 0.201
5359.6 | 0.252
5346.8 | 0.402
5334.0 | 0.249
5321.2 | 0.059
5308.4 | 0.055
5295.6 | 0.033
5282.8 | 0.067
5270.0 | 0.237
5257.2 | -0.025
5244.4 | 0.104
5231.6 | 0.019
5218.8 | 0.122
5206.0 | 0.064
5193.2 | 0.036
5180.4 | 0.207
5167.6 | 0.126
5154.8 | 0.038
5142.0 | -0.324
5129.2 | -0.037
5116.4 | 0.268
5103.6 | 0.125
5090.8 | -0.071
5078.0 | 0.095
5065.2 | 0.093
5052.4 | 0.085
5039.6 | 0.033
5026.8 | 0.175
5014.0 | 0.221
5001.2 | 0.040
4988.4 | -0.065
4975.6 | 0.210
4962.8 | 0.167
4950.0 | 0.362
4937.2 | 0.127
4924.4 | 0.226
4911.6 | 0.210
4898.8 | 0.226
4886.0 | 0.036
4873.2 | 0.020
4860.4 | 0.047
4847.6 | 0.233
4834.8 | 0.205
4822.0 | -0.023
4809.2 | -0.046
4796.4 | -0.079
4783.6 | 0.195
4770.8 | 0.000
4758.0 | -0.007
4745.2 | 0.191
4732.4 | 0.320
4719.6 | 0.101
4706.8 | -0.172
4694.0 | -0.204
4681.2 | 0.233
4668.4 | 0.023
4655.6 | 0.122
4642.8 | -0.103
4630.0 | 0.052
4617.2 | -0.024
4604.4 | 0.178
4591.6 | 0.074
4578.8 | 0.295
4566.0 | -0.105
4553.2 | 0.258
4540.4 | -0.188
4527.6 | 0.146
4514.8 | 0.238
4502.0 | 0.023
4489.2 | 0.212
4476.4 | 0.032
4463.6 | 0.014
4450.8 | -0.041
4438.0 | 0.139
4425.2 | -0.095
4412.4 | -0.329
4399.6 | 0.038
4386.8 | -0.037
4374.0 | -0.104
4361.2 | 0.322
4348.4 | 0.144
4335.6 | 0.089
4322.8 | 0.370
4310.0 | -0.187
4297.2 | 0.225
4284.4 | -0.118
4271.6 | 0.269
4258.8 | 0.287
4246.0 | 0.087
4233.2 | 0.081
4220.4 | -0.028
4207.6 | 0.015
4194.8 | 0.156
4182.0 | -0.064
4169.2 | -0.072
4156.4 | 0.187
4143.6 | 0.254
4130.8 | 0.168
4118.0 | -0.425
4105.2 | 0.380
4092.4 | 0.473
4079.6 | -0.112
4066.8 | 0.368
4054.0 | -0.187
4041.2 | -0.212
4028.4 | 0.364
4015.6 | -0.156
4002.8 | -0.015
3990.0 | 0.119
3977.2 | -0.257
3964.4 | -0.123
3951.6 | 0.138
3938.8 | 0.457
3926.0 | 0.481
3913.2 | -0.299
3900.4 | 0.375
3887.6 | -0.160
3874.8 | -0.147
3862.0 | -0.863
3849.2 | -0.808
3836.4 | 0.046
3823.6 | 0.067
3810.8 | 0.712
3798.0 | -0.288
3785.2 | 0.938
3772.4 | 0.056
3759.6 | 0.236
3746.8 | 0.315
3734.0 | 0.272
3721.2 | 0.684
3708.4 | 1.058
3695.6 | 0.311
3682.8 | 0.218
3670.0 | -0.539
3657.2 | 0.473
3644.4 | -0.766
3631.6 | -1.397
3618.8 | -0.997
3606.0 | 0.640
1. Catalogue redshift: 0.83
